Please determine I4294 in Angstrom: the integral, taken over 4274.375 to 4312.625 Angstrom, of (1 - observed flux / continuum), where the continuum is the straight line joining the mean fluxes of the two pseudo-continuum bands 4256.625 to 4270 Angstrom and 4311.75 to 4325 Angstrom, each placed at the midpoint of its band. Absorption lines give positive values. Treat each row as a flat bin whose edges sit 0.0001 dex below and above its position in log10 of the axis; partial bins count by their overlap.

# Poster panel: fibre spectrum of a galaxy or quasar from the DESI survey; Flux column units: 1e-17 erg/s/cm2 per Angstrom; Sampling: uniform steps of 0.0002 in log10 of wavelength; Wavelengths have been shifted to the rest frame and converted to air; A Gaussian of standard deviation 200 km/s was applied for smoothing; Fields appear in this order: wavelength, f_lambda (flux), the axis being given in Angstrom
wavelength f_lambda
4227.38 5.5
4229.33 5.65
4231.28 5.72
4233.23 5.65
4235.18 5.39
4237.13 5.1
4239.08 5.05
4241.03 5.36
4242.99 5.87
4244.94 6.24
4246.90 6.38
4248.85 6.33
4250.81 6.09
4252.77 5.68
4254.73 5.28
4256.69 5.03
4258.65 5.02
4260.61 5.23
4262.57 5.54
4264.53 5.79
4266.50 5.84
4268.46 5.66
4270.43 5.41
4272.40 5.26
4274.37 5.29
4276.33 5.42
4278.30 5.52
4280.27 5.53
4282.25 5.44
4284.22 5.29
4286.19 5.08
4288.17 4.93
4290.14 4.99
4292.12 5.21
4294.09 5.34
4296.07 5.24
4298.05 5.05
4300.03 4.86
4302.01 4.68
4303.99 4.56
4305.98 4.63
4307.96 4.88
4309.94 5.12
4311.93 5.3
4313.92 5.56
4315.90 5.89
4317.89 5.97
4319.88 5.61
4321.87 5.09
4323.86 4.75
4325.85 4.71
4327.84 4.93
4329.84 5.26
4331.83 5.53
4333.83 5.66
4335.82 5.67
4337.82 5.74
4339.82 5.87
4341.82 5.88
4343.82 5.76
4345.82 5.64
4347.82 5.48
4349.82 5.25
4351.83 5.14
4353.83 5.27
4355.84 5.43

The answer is 2.5 Angstrom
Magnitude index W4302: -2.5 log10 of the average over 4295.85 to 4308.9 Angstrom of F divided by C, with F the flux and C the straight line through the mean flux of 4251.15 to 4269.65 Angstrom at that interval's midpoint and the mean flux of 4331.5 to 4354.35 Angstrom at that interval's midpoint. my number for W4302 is 0.149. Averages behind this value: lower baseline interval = 5.47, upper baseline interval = 5.58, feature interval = 4.82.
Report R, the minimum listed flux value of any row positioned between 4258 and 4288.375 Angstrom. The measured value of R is 4.93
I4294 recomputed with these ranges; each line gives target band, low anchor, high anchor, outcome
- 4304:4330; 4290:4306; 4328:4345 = 0.5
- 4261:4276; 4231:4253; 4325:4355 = 0.4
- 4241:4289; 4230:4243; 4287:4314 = -2.8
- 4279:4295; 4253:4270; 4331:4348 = 0.8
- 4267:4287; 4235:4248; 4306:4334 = 0.3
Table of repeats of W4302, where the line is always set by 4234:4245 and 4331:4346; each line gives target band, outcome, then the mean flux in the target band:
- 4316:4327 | 0.08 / 5.28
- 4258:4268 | 0.00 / 5.51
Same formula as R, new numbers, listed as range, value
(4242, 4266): 5.02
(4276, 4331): 4.56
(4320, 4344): 4.71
